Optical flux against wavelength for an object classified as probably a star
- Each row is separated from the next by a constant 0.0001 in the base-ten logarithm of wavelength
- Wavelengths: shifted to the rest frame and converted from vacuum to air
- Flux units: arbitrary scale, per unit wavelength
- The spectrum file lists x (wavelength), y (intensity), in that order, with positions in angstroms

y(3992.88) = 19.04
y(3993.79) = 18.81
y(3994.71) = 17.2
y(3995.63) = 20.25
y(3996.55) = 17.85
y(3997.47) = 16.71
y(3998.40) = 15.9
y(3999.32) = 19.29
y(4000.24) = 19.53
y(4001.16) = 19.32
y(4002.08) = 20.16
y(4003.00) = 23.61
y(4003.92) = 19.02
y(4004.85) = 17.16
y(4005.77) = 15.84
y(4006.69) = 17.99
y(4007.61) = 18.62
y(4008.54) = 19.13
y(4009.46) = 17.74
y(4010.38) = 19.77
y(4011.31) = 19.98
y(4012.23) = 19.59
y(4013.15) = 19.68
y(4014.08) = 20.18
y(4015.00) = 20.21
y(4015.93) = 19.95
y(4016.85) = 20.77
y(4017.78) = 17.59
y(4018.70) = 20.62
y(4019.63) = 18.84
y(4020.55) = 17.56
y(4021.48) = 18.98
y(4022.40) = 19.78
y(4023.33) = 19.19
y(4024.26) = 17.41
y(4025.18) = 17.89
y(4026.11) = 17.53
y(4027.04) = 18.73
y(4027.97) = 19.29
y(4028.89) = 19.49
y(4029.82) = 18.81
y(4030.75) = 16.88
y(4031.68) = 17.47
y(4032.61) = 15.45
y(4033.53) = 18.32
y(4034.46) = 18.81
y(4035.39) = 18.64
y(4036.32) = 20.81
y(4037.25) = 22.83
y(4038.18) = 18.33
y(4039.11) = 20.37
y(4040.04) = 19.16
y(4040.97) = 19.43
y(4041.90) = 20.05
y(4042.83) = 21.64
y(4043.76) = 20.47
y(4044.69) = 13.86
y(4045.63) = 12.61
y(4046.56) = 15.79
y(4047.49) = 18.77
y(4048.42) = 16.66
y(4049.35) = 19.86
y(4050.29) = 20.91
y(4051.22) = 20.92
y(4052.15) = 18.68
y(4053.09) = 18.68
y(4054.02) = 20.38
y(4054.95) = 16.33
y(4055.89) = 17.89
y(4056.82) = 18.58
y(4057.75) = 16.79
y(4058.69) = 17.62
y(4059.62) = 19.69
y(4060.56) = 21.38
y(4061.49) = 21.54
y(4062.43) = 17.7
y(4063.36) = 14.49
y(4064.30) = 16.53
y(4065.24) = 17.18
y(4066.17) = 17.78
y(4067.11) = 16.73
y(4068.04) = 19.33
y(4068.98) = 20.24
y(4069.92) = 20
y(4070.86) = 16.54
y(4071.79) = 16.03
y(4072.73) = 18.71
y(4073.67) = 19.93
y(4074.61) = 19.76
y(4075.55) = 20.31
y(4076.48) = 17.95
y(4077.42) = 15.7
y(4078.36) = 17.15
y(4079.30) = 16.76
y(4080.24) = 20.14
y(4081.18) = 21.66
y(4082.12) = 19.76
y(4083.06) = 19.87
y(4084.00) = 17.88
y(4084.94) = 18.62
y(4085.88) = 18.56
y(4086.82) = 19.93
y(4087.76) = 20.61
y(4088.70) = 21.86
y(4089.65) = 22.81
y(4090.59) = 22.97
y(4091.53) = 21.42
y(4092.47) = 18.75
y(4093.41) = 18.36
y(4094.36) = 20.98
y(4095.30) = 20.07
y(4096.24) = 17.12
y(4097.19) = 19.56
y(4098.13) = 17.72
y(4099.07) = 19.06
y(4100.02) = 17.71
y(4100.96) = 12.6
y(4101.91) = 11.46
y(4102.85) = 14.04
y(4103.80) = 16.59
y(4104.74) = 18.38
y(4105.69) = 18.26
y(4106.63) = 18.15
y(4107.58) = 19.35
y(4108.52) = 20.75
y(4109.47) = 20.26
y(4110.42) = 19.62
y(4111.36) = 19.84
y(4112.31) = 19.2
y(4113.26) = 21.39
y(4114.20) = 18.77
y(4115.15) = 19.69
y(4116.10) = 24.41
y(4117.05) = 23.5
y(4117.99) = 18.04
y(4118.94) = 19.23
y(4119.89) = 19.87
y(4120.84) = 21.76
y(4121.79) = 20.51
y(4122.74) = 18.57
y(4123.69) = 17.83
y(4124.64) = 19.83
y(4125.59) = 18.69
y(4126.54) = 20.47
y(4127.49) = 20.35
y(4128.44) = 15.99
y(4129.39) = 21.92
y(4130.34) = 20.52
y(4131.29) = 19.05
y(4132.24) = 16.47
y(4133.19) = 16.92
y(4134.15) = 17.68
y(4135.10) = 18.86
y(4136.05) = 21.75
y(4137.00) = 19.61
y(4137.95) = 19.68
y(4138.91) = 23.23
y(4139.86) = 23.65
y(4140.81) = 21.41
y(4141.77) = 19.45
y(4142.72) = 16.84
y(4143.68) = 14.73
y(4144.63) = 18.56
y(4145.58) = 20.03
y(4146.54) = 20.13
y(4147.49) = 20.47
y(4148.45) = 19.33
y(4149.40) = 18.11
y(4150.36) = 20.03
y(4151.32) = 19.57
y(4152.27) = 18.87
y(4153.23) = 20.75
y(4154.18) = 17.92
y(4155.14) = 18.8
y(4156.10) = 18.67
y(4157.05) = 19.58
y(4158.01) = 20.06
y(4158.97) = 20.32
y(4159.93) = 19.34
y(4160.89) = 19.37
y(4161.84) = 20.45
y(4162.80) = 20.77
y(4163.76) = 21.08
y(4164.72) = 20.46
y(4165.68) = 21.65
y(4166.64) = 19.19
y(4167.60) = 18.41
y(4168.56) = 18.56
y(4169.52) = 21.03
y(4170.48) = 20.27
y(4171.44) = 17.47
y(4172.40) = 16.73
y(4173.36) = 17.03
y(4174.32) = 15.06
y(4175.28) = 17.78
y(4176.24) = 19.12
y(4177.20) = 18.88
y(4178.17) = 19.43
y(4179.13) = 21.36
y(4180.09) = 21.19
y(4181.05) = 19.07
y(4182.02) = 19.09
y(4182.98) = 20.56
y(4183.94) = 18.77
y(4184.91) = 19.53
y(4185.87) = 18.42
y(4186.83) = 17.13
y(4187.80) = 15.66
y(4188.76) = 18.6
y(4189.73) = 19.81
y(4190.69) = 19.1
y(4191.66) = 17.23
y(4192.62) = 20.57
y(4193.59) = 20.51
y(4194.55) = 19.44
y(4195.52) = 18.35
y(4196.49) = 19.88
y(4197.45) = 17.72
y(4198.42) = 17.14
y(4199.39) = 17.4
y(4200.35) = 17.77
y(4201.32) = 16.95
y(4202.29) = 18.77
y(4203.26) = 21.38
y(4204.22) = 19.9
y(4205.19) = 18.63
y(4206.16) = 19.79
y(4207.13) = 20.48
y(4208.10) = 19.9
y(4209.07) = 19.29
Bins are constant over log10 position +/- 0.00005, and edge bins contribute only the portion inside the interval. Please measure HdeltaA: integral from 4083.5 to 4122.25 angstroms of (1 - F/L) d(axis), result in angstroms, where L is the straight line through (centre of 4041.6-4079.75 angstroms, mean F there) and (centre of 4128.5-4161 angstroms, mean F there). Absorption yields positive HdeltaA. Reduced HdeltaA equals -0.9 angstroms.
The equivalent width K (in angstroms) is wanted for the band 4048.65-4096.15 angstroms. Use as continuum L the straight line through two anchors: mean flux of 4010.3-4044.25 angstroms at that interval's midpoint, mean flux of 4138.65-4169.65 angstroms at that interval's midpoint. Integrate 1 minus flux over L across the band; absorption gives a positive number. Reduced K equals 0.85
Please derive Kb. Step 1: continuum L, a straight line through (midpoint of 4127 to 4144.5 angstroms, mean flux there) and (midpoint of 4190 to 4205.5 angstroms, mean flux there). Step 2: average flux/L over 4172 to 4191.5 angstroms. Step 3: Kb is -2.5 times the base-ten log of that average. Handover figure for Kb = 0.02 mag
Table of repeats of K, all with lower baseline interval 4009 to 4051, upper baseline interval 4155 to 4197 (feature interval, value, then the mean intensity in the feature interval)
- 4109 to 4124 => -0.9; 20.2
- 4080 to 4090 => -0.6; 20.1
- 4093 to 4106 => 1.2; 17.2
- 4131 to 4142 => -0.4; 19.8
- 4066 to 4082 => 0.3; 18.6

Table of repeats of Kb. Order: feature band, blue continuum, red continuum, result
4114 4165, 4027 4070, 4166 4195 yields -0.052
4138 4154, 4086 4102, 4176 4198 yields -0.030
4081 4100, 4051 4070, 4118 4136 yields -0.058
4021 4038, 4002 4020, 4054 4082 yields 0.018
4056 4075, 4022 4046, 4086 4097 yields 0.071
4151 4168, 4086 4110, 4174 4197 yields -0.048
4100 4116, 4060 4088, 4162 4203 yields 0.032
